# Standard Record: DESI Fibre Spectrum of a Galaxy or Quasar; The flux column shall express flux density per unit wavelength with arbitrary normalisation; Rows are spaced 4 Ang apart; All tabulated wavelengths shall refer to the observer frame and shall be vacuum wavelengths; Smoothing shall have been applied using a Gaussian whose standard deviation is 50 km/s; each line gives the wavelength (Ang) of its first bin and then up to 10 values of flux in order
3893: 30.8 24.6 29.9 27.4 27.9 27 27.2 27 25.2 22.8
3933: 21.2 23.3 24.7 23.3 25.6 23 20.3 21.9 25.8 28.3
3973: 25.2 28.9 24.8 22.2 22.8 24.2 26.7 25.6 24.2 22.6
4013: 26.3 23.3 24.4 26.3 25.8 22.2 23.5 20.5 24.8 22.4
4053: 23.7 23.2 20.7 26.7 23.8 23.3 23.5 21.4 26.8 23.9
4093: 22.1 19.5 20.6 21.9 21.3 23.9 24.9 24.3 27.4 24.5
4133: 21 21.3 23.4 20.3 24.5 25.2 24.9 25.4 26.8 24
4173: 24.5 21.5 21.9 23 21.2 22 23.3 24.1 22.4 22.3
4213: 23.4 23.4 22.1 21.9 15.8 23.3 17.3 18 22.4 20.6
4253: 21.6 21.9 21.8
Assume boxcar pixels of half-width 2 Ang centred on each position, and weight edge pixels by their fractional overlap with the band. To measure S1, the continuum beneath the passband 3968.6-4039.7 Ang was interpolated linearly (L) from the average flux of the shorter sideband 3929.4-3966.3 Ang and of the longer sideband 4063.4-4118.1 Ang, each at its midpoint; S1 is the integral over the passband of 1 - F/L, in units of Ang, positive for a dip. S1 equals -4.94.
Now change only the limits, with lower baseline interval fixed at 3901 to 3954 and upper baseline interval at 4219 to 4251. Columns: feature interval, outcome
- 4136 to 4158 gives -1.7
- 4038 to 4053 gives 0.3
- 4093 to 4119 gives 0.3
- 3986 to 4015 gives -0.6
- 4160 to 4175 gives -2.7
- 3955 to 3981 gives -0.5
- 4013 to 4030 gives -1.0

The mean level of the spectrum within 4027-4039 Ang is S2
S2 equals 23.8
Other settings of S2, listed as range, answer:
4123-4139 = 23.5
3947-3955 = 24.3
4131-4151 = 22.1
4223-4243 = 19.3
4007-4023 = 24.1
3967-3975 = 26.8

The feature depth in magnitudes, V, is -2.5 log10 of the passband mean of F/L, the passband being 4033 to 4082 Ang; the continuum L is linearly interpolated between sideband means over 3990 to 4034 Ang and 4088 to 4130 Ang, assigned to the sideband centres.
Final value 0.04 mag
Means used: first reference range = 24.7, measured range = 23.1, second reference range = 23.1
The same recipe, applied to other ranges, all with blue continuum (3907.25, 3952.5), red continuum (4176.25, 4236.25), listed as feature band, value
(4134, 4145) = 0.042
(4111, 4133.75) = -0.074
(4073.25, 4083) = 0.036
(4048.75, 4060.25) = 0.031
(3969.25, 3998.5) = -0.034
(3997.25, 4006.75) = -0.047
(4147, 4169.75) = -0.122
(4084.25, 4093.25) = -0.049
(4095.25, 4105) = 0.134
